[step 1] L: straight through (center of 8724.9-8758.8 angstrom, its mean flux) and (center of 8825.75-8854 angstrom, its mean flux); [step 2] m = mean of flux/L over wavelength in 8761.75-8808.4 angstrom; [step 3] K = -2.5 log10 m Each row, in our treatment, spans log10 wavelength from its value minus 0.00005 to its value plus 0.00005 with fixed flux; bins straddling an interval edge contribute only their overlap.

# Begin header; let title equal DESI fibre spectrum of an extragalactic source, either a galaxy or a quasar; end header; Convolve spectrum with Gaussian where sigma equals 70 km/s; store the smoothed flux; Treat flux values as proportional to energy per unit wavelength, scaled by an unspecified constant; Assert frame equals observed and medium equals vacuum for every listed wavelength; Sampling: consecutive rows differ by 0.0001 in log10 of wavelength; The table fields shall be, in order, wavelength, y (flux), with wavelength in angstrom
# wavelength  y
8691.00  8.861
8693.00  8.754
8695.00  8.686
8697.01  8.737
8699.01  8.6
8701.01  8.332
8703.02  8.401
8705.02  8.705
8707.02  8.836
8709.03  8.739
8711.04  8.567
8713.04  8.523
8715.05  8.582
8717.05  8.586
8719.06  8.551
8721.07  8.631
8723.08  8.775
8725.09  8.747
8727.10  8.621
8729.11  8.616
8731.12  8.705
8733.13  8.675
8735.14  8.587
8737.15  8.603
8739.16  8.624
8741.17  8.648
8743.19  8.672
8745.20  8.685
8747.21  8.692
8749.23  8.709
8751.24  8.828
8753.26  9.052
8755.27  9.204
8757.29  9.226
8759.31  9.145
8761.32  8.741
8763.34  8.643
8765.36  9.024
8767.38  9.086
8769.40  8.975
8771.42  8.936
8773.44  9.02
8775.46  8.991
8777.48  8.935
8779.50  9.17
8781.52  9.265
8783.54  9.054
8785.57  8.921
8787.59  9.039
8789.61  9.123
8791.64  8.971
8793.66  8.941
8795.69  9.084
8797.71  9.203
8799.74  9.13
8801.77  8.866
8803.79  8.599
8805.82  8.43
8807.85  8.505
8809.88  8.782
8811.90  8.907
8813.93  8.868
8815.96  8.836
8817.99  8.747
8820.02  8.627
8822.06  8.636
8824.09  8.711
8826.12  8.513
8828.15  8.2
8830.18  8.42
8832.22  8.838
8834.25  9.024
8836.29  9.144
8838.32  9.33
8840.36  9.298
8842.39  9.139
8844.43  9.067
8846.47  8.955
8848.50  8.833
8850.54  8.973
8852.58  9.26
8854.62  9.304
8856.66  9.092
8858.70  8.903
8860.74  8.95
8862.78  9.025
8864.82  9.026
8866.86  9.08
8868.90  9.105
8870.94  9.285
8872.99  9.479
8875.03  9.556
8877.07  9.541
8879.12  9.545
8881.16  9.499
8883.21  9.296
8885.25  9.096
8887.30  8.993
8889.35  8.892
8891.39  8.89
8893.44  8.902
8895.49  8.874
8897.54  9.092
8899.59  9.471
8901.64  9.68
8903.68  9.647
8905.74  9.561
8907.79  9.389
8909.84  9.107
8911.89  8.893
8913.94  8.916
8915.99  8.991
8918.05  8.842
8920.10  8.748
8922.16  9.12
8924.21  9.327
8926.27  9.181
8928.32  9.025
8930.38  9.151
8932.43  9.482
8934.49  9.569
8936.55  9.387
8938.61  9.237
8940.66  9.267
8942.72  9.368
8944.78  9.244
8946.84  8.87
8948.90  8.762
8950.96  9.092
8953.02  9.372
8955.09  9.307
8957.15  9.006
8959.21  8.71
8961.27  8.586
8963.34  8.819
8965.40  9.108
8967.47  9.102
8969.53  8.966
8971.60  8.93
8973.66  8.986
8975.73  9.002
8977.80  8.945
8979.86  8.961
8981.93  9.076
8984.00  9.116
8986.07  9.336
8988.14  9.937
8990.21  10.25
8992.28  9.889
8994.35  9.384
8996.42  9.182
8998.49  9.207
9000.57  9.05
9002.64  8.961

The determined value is -0.01 mag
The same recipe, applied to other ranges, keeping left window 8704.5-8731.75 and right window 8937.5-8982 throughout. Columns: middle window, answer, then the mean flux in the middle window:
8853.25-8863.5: -0.02 mag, 9.06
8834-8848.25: -0.03 mag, 9.13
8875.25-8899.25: -0.03 mag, 9.17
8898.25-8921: -0.03 mag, 9.21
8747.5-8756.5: -0.03 mag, 8.93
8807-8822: 0.01 mag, 8.75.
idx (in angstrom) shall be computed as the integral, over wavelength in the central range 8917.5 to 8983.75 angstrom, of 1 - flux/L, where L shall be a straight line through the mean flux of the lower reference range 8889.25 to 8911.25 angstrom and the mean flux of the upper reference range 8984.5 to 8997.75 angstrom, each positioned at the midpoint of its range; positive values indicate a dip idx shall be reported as 2.6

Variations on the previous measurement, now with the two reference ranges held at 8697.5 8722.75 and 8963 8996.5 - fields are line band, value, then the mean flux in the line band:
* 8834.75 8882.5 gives -1.3 angstrom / 9.19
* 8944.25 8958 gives 0.1 angstrom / 9.09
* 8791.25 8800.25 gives -0.3 angstrom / 9.07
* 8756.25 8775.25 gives -0.5 angstrom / 8.97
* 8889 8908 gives -0.4 angstrom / 9.25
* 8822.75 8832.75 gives 0.4 angstrom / 8.53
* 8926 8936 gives -0.2 angstrom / 9.3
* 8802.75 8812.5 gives 0.2 angstrom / 8.64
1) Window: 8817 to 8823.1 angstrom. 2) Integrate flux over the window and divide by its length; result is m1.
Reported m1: 8.66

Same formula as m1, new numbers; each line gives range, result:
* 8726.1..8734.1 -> 8.65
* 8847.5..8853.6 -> 9.02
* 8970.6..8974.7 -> 8.96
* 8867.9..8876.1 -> 9.36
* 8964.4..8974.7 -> 9.02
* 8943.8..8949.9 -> 8.96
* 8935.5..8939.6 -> 9.3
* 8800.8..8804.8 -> 8.75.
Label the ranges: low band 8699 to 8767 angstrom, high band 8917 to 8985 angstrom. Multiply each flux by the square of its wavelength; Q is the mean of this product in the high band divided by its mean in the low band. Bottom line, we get 1.09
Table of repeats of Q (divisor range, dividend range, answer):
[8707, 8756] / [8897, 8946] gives 1.11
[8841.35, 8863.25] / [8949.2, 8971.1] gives 1.02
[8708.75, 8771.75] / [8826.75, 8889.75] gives 1.07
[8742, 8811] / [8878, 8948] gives 1.06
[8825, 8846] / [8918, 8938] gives 1.06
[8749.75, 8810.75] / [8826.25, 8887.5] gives 1.03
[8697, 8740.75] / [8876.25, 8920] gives 1.11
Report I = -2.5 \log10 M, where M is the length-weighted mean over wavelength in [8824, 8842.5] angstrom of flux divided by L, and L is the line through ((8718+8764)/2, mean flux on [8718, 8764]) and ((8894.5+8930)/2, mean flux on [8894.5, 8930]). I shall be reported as 0.01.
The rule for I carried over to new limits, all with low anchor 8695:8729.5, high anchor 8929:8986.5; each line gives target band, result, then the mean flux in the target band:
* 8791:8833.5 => 0.01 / 8.75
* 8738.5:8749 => 0.00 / 8.67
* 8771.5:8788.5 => -0.04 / 9.04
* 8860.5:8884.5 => -0.04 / 9.29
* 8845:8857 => -0.02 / 9.07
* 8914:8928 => 0.00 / 9.03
